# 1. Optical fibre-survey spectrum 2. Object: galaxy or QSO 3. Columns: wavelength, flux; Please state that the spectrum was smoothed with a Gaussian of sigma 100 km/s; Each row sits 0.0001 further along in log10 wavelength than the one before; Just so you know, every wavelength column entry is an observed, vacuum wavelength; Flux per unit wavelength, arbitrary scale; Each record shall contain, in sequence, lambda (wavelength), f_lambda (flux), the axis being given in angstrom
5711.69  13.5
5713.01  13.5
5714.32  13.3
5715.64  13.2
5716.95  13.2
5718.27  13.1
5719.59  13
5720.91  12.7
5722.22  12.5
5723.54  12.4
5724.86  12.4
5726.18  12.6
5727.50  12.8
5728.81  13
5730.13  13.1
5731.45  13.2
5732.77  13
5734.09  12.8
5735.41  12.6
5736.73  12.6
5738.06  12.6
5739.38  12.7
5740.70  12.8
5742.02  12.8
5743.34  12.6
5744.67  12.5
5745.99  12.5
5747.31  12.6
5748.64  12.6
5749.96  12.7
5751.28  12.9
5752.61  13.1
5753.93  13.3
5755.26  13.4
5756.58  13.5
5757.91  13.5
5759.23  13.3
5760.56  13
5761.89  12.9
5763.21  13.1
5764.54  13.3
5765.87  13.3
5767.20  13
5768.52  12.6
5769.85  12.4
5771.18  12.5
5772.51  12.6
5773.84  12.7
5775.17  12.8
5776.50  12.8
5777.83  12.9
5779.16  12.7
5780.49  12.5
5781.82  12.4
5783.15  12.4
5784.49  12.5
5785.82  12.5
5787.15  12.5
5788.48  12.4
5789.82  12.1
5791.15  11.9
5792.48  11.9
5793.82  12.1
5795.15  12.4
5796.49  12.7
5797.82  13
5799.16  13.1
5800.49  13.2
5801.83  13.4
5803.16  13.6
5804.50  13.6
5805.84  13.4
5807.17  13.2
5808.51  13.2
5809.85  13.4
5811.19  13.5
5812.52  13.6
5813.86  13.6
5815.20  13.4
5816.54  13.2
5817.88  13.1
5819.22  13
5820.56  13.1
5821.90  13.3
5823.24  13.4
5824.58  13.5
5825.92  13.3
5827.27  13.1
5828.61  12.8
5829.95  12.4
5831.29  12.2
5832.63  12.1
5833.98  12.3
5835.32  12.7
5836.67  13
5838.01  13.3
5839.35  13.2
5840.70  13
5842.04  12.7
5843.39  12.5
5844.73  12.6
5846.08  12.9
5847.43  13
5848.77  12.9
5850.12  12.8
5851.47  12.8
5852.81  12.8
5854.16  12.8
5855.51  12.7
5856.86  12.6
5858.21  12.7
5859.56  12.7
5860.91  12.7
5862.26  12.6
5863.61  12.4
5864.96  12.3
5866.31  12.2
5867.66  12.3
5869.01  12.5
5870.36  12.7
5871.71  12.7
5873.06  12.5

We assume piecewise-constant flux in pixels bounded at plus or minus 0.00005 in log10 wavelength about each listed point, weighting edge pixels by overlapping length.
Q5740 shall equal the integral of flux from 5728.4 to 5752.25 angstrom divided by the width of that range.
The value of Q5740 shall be 12.8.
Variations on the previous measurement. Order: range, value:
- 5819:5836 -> 12.9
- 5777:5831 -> 12.9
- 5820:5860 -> 12.8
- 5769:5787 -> 12.6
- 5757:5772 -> 13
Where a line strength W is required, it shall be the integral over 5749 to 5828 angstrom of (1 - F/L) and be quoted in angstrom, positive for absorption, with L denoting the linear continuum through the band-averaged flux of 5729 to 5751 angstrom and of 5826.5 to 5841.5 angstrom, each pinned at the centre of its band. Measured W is -1.4 angstrom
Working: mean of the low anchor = 12.7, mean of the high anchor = 12.7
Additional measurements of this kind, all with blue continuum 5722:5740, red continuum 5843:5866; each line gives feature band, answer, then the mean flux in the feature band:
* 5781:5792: 0.3 angstrom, 12.3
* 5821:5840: -0.3 angstrom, 12.9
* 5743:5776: -0.5 angstrom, 12.9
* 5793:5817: -0.9 angstrom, 13.2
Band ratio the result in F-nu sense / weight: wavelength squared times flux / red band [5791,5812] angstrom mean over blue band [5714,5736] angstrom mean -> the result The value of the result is 1.04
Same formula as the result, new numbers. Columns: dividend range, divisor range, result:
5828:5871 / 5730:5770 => 1.01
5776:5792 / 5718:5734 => 0.99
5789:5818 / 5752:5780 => 1.02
